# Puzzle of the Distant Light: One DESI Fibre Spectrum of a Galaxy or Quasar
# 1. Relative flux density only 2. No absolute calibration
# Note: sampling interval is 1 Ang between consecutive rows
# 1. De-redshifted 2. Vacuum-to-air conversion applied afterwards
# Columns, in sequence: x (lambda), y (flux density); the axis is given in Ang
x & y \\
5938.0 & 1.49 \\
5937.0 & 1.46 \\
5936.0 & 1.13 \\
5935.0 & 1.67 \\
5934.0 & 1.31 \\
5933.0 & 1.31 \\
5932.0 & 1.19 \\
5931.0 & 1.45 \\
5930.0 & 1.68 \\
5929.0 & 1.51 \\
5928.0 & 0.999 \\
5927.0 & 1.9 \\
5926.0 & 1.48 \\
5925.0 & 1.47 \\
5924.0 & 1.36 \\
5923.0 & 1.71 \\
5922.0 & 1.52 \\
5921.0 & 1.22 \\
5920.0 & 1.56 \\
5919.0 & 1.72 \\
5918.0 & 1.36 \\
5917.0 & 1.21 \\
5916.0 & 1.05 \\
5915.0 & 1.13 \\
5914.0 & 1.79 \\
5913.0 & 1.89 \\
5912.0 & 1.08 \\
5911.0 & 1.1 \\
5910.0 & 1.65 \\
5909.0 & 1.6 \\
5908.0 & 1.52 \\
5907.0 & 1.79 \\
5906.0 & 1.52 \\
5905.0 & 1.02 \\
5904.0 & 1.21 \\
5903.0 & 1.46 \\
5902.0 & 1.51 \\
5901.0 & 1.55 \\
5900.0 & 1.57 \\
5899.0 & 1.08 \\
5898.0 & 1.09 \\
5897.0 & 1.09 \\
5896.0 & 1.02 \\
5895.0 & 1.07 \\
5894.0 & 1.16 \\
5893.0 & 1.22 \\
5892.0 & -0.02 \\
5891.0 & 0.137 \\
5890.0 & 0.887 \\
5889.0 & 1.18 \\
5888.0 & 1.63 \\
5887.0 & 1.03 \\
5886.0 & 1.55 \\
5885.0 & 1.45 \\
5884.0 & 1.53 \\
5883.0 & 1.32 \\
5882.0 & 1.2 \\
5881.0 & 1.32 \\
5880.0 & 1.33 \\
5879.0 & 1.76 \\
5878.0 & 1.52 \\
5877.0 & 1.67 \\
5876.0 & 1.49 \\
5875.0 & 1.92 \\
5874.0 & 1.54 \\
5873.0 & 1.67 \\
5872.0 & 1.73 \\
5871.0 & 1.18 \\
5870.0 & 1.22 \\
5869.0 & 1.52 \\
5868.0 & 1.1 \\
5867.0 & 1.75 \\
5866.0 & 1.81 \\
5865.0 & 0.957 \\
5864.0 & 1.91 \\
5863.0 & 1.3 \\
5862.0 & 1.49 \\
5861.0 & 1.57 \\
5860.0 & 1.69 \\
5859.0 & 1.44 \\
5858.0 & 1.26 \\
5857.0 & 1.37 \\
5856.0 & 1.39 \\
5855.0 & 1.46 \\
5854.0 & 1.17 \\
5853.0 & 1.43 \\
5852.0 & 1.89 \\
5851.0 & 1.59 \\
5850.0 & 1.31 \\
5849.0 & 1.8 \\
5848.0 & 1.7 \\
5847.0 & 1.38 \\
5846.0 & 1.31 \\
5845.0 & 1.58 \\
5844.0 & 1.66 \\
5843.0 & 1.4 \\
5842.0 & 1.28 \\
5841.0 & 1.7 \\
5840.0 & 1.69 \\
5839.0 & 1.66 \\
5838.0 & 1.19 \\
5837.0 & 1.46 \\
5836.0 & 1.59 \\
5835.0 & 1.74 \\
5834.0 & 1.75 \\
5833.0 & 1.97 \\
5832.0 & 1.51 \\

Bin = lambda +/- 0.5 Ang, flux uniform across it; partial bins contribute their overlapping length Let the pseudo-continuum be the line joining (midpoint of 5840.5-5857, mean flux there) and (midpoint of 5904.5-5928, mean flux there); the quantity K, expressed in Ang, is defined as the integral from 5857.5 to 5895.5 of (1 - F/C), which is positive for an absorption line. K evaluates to 3.2 Ang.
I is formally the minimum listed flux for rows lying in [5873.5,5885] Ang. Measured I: 1.2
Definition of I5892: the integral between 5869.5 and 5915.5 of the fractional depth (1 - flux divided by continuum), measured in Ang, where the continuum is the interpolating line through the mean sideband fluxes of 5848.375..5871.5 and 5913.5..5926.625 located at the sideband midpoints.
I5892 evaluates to 3.6 Ang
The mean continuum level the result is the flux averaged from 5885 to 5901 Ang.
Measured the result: 1.07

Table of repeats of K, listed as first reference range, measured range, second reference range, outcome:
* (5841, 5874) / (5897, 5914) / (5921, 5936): 0.50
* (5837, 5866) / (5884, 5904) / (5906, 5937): 4.26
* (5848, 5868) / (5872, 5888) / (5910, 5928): -0.23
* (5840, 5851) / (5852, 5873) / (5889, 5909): -0.68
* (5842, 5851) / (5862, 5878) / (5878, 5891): -1.54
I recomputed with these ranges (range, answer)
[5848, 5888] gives 0.957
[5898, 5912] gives 1.02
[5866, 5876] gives 1.1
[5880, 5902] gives -0.02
